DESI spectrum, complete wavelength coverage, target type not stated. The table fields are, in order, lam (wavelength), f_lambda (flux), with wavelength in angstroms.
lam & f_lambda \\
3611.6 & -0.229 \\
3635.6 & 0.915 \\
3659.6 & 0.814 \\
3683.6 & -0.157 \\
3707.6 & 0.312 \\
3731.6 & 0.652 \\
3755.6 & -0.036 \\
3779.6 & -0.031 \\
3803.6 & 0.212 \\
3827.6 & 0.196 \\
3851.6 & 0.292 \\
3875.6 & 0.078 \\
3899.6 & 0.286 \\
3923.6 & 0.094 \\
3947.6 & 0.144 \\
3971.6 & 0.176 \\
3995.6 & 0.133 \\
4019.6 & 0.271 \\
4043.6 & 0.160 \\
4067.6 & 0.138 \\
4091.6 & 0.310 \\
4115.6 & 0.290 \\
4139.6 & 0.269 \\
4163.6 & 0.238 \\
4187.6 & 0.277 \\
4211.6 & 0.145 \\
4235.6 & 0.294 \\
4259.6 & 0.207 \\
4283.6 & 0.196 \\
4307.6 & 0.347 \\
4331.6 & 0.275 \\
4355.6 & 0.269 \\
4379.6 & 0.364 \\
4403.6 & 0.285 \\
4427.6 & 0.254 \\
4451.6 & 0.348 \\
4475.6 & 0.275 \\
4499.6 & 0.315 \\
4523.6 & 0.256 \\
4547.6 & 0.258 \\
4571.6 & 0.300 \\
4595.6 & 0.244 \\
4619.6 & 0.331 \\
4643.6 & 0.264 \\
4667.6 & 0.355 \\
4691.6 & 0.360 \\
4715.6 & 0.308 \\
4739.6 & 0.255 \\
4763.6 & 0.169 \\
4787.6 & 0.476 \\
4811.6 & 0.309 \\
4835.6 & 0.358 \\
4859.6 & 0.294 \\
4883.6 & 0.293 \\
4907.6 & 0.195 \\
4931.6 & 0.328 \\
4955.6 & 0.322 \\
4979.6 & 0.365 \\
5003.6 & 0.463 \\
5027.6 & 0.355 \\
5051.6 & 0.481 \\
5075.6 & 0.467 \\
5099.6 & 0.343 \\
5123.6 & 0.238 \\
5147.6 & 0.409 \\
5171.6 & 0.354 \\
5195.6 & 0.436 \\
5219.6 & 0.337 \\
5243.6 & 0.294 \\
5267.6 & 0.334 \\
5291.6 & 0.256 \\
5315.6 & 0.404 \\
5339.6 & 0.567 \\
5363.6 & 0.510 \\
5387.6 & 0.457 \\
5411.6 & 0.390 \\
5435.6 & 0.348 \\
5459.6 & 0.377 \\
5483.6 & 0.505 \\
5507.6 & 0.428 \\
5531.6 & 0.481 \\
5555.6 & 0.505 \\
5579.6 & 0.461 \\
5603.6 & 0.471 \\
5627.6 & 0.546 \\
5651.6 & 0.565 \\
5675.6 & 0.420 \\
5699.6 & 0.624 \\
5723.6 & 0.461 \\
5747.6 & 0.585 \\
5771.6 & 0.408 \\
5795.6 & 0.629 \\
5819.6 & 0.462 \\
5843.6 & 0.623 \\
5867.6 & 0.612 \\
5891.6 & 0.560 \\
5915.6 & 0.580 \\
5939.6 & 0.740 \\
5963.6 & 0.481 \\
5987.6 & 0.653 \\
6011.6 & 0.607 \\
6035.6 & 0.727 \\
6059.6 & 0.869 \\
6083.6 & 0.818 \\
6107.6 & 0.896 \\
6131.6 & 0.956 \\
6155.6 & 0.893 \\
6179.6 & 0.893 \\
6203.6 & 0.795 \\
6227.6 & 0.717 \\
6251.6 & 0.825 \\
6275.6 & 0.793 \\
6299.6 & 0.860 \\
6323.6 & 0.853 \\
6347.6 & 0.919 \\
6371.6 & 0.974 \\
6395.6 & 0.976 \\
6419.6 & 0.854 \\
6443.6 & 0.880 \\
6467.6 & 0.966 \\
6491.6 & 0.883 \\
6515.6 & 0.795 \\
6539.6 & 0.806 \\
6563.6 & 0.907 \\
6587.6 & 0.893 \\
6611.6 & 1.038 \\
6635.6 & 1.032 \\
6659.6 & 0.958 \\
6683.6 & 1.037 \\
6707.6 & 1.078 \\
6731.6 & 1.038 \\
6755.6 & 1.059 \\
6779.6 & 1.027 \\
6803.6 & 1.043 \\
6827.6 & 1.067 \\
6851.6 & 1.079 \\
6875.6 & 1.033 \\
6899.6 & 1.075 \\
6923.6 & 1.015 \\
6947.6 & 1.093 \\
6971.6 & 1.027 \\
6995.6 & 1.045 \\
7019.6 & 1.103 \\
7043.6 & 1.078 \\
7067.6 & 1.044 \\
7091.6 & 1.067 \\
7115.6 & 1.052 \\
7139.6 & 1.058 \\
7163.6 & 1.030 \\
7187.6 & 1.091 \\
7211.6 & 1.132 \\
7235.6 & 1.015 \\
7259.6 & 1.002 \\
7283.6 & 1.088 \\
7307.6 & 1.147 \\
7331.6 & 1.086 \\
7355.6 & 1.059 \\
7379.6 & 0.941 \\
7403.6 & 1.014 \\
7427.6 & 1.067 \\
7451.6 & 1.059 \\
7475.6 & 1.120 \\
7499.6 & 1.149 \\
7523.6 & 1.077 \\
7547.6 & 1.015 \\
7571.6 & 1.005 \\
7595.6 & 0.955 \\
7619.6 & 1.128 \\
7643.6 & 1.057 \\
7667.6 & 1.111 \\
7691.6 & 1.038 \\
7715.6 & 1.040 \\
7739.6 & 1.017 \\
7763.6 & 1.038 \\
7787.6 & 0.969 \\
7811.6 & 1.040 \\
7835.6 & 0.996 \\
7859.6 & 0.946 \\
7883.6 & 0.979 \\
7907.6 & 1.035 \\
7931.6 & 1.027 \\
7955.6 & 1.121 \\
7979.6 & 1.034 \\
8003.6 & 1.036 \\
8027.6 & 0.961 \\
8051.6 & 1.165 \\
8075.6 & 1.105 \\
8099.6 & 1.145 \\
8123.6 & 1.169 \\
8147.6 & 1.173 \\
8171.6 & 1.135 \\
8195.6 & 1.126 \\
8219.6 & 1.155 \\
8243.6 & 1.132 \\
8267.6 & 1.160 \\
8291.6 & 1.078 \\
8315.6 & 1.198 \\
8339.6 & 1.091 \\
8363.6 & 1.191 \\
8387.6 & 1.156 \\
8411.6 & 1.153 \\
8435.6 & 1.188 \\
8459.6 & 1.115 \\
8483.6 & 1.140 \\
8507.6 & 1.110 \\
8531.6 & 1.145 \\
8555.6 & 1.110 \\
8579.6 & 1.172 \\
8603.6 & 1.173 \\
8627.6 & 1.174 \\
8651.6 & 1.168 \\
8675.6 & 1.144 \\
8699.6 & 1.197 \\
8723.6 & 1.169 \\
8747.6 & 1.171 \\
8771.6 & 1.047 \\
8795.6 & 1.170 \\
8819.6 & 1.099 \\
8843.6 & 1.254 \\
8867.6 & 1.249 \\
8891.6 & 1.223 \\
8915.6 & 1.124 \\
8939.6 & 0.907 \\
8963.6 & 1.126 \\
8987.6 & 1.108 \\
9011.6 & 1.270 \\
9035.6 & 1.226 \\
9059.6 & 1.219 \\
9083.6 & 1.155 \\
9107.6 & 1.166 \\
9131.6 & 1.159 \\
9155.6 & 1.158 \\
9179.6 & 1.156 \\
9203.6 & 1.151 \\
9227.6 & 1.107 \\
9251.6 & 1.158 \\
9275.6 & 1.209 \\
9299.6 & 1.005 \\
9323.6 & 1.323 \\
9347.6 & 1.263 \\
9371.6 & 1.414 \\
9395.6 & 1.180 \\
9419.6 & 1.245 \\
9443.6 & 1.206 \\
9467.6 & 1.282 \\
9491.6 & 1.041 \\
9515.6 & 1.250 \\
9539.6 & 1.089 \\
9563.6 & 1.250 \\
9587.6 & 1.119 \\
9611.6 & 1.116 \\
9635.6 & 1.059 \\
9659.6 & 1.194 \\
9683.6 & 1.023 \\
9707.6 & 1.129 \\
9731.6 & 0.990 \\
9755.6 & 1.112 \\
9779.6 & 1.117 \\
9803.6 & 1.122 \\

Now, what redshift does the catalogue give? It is 0.517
